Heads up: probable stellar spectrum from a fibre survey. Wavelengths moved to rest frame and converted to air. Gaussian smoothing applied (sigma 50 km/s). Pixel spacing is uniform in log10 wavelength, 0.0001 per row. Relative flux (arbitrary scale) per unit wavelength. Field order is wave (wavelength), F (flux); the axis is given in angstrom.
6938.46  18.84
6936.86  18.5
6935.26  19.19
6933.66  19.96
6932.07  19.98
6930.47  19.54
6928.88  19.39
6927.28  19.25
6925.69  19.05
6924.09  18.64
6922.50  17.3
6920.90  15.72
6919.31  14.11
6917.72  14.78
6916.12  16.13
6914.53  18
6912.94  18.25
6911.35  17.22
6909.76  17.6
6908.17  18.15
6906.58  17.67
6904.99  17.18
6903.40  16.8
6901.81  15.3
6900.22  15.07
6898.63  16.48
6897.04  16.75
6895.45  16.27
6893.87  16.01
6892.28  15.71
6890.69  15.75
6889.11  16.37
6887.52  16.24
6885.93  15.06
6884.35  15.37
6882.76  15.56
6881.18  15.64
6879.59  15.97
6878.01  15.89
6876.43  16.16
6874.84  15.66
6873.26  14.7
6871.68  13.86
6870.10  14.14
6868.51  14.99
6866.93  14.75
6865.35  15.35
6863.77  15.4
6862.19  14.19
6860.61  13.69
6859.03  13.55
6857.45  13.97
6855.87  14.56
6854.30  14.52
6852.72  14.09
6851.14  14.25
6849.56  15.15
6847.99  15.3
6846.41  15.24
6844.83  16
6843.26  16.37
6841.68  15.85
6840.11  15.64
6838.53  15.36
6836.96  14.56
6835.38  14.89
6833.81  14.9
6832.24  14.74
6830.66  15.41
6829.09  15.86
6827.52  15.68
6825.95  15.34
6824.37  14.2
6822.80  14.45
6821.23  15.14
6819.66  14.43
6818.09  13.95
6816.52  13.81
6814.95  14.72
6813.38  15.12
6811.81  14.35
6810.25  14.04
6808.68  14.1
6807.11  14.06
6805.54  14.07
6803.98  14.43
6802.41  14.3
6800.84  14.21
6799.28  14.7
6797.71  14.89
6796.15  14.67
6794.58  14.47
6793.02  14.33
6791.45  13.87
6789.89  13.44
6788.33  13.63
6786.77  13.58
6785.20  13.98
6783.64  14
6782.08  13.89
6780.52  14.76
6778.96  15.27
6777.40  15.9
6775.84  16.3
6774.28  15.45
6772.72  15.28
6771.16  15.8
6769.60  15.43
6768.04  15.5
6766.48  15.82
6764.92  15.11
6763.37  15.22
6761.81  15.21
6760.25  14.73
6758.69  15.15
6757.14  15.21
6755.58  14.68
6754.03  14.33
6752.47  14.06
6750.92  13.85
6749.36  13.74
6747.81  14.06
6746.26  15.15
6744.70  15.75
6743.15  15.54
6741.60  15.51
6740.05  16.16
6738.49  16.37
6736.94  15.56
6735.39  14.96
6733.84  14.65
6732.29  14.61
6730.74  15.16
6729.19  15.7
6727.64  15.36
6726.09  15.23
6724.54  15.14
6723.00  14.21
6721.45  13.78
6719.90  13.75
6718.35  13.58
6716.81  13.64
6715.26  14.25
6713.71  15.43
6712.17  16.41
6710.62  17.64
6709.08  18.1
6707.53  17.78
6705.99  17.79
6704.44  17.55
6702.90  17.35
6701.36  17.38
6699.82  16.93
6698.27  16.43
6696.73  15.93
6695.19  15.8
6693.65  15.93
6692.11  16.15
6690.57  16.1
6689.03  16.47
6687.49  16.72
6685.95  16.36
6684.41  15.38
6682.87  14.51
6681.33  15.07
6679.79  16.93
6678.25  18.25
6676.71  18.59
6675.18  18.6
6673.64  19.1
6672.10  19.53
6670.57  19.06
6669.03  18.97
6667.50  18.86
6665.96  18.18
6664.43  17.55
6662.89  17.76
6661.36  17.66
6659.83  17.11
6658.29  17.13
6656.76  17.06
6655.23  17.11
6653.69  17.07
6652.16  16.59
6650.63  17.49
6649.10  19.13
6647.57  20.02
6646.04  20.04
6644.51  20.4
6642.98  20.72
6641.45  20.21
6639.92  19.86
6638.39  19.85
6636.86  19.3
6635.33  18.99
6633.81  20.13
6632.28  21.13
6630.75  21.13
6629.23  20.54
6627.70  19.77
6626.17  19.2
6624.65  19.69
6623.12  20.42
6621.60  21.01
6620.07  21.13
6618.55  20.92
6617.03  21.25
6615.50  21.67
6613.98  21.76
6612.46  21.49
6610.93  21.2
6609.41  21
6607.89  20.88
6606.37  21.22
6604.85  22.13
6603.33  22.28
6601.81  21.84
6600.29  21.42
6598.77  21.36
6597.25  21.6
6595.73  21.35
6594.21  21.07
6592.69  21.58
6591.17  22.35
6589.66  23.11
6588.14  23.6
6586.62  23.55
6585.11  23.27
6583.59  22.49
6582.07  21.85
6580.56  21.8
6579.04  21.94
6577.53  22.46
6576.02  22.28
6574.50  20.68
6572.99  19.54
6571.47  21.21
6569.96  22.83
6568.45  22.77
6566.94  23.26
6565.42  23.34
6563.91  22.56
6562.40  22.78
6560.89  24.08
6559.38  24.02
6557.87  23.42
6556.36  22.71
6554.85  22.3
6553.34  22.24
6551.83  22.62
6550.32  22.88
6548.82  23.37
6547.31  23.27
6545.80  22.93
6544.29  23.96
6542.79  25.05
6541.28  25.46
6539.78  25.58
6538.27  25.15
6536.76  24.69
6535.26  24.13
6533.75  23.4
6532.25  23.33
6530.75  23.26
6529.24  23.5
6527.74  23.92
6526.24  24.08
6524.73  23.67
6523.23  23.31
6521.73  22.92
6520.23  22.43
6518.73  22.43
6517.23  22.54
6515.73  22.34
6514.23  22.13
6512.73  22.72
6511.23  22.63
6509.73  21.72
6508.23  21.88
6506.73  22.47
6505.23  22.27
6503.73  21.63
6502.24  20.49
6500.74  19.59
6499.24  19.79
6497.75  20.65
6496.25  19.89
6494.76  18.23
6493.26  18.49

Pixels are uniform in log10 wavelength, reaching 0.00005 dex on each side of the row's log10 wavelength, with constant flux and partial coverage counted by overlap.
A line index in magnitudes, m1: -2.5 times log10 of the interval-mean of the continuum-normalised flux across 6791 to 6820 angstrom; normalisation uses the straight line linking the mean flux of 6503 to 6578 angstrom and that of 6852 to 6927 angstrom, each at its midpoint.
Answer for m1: 0.22 mag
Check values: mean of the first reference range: 23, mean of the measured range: 14.3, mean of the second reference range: 15.9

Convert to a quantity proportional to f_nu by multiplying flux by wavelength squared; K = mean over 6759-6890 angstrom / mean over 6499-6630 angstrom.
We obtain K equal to 0.7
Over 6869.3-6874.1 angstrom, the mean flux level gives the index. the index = 14.2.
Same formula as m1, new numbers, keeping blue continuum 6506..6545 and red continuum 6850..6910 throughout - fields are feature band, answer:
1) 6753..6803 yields 0.20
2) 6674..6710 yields 0.17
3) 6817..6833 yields 0.12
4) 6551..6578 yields 0.00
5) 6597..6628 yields 0.02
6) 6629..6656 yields 0.08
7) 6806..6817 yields 0.19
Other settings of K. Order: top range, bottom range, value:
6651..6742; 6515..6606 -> 0.75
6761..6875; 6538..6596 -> 0.70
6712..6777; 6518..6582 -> 0.69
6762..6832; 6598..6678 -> 0.78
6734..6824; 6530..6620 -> 0.69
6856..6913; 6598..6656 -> 0.84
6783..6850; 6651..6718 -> 0.90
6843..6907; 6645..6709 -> 0.94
